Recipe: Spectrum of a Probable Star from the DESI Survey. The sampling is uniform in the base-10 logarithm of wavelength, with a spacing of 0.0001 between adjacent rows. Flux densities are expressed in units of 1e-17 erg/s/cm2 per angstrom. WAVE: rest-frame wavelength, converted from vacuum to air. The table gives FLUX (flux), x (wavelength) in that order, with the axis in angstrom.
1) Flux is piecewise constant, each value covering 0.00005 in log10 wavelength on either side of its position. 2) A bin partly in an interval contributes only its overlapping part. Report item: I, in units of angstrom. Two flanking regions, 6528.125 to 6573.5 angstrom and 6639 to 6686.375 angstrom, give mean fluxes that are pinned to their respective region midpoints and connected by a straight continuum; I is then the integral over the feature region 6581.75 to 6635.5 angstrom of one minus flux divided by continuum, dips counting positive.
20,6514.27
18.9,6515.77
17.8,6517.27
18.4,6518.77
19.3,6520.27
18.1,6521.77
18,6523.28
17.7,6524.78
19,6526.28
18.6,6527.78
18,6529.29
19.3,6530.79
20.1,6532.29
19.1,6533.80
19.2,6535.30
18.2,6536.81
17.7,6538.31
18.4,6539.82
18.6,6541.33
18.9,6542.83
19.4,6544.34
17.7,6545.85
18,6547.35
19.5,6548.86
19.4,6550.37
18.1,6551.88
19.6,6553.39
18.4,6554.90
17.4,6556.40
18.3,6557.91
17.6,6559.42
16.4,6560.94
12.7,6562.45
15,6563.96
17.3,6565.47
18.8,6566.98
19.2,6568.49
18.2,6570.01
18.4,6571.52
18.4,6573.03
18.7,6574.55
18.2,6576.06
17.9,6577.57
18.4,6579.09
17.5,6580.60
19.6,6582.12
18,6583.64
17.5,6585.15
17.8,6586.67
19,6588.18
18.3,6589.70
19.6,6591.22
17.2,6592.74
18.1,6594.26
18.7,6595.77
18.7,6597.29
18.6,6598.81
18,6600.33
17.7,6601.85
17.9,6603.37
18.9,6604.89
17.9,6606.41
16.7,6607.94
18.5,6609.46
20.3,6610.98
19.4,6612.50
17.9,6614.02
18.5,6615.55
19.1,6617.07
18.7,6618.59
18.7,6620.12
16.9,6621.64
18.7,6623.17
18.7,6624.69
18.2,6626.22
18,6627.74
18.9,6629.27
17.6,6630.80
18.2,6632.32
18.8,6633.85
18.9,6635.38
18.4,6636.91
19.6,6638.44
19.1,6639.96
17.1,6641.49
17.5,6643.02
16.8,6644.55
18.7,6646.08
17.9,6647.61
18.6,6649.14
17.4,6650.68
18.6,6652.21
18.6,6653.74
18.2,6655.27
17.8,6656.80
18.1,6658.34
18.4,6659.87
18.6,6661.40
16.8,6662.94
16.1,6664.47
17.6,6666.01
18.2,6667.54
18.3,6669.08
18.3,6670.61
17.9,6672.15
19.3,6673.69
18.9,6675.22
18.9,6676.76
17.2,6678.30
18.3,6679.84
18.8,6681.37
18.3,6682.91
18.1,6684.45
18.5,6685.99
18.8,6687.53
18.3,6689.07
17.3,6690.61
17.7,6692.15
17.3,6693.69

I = -0.72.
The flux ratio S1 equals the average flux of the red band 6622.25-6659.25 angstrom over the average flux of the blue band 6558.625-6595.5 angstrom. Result 1.02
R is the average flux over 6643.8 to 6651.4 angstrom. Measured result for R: 17.9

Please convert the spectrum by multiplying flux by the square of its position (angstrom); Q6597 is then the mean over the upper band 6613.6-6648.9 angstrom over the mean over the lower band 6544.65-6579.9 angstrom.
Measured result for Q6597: 1.0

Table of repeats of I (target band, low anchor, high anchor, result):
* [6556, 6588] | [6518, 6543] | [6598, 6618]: 1.4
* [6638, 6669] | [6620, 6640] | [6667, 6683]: 0.8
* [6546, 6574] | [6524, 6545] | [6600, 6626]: 1.2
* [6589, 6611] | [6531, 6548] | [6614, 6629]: 0.2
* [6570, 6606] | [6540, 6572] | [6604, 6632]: -0.2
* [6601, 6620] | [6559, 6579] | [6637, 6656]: -0.6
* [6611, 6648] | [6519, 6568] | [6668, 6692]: -0.2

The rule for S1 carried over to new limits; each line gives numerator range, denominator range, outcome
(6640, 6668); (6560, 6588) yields 1.01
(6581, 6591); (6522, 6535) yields 0.98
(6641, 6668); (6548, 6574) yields 1.00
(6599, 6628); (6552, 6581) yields 1.04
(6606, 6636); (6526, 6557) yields 0.99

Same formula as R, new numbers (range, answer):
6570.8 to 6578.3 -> 18.3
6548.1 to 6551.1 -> 19.4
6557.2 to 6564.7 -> 16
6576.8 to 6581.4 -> 17.9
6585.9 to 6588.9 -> 18.4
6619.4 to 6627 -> 18.3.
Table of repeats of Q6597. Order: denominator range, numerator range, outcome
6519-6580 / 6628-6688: 1.03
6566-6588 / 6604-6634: 1.02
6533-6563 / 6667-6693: 1.05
